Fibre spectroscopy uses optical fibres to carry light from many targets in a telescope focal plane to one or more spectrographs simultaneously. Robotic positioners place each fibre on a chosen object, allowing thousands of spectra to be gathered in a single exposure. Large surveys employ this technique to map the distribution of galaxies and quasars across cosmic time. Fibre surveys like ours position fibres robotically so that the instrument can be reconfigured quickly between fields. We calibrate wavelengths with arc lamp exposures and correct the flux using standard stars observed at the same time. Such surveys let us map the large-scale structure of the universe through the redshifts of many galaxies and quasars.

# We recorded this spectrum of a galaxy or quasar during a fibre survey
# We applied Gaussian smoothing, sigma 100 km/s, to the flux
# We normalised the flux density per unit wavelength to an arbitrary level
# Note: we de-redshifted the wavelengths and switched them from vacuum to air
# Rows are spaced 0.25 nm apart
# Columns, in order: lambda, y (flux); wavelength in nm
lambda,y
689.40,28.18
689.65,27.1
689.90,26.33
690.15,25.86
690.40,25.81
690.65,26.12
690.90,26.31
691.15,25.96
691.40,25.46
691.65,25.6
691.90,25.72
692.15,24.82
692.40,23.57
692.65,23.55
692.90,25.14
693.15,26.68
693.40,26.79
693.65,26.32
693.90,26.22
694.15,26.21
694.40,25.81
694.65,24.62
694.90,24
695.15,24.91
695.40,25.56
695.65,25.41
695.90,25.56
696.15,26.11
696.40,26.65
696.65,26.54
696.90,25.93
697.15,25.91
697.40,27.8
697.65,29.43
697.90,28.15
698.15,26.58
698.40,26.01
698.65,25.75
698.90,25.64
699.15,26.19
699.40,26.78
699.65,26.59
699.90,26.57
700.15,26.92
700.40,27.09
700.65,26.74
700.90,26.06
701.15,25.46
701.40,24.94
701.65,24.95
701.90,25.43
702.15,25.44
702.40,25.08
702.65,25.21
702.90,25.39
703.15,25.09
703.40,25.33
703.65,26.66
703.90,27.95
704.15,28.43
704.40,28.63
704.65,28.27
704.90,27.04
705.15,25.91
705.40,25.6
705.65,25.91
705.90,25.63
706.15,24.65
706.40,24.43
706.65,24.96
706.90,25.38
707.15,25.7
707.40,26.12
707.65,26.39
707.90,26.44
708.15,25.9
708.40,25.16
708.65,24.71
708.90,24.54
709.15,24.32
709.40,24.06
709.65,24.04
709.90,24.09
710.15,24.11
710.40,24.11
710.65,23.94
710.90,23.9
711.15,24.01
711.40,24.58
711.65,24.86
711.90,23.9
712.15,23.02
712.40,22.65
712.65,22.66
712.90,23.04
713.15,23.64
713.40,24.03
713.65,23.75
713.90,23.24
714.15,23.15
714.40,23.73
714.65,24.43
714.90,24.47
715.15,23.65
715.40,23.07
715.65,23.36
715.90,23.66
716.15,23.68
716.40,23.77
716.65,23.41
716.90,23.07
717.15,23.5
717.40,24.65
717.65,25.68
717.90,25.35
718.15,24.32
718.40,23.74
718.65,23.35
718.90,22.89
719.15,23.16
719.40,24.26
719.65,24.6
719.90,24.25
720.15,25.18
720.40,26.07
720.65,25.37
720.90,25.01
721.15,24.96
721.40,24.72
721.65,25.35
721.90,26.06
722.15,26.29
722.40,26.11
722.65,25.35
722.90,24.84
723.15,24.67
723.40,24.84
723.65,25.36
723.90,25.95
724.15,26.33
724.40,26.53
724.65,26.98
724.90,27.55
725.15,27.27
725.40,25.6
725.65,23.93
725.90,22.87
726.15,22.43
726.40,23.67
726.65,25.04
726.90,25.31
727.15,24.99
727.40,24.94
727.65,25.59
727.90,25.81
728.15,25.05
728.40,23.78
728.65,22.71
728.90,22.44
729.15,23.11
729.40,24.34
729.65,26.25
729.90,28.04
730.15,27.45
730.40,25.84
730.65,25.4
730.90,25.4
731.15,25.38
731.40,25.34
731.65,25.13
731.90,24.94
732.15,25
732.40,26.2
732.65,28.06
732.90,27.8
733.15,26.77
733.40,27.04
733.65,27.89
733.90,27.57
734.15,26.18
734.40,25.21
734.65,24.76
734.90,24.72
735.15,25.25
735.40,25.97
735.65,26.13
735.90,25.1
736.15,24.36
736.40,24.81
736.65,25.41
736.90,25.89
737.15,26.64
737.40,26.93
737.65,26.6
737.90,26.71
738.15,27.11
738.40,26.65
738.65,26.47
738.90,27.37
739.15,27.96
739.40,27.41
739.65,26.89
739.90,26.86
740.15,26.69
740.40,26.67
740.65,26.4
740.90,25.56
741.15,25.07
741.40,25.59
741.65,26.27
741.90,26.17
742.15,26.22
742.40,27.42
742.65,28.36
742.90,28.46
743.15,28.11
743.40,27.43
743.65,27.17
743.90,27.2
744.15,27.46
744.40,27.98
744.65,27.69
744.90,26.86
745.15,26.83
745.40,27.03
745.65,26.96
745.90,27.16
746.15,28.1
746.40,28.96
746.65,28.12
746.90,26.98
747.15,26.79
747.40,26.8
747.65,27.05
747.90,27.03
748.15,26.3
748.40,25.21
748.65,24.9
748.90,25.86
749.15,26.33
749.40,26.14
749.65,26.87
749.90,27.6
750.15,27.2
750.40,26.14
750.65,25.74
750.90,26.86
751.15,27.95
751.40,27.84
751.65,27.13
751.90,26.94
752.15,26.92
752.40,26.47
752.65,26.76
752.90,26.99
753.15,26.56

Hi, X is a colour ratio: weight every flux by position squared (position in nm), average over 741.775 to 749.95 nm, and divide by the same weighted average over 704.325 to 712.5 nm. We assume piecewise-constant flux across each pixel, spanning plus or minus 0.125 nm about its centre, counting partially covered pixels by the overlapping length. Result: 1.2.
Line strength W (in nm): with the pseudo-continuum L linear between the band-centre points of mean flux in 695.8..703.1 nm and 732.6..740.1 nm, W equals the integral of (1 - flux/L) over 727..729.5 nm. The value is 0.197 nm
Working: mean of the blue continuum 26.2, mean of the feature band 24.3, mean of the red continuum 26.4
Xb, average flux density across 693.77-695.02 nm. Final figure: 25.4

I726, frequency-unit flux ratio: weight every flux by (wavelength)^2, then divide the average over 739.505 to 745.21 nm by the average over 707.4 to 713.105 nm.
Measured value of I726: 1.21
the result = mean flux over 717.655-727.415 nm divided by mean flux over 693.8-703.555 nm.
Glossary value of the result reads 0.96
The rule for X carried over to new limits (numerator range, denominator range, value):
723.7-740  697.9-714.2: 1.09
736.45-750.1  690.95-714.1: 1.18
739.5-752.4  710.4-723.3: 1.20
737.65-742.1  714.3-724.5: 1.14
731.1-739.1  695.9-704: 1.10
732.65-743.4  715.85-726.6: 1.12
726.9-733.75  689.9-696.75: 1.11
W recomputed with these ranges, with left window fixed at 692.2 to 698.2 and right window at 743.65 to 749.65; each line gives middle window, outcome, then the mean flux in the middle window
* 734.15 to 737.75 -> 0.16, 25.6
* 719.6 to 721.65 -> 0.11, 25.1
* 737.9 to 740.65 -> -0.02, 27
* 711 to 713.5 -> 0.25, 23.6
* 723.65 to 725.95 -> 0.05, 26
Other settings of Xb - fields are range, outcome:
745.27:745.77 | 27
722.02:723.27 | 25.5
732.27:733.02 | 27.3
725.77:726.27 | 22.7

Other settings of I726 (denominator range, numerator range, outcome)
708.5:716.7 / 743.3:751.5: 1.25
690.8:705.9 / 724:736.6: 1.07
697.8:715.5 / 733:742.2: 1.14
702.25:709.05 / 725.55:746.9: 1.10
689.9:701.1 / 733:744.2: 1.15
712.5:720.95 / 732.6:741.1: 1.16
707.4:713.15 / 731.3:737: 1.14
